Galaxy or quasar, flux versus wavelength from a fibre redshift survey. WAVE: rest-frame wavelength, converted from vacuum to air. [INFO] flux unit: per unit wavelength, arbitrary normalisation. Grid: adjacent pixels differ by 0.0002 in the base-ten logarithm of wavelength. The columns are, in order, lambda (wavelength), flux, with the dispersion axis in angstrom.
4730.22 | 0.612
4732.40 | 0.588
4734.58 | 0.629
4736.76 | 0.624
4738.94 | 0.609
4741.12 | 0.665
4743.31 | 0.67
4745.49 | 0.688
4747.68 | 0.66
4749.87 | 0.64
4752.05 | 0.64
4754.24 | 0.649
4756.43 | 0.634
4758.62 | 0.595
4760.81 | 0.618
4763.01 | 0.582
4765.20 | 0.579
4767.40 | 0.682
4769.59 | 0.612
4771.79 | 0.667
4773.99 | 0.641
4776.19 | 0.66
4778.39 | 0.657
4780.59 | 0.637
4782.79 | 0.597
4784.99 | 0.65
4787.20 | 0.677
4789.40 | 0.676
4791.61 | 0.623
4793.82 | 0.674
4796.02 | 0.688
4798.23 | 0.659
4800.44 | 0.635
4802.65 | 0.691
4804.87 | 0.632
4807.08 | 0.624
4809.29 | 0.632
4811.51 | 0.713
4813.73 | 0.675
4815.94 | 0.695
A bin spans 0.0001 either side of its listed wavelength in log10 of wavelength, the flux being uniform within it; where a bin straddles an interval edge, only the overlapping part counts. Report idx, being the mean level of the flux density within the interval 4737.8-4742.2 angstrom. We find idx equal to 0.637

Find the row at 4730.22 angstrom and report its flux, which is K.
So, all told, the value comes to 0.612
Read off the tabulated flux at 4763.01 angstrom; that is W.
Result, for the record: 0.582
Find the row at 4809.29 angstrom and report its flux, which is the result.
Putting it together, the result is 0.632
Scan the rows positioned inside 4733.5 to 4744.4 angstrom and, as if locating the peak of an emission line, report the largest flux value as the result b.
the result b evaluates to 0.67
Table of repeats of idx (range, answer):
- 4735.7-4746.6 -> 0.651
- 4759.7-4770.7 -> 0.614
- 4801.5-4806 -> 0.661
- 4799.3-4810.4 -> 0.643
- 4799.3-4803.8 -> 0.662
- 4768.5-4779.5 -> 0.647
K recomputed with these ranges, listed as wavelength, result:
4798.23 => 0.659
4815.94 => 0.695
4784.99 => 0.65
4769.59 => 0.612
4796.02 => 0.688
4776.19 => 0.66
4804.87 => 0.632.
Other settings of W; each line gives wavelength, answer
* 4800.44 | 0.635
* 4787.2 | 0.677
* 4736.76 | 0.624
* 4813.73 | 0.675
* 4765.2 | 0.579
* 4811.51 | 0.713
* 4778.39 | 0.657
